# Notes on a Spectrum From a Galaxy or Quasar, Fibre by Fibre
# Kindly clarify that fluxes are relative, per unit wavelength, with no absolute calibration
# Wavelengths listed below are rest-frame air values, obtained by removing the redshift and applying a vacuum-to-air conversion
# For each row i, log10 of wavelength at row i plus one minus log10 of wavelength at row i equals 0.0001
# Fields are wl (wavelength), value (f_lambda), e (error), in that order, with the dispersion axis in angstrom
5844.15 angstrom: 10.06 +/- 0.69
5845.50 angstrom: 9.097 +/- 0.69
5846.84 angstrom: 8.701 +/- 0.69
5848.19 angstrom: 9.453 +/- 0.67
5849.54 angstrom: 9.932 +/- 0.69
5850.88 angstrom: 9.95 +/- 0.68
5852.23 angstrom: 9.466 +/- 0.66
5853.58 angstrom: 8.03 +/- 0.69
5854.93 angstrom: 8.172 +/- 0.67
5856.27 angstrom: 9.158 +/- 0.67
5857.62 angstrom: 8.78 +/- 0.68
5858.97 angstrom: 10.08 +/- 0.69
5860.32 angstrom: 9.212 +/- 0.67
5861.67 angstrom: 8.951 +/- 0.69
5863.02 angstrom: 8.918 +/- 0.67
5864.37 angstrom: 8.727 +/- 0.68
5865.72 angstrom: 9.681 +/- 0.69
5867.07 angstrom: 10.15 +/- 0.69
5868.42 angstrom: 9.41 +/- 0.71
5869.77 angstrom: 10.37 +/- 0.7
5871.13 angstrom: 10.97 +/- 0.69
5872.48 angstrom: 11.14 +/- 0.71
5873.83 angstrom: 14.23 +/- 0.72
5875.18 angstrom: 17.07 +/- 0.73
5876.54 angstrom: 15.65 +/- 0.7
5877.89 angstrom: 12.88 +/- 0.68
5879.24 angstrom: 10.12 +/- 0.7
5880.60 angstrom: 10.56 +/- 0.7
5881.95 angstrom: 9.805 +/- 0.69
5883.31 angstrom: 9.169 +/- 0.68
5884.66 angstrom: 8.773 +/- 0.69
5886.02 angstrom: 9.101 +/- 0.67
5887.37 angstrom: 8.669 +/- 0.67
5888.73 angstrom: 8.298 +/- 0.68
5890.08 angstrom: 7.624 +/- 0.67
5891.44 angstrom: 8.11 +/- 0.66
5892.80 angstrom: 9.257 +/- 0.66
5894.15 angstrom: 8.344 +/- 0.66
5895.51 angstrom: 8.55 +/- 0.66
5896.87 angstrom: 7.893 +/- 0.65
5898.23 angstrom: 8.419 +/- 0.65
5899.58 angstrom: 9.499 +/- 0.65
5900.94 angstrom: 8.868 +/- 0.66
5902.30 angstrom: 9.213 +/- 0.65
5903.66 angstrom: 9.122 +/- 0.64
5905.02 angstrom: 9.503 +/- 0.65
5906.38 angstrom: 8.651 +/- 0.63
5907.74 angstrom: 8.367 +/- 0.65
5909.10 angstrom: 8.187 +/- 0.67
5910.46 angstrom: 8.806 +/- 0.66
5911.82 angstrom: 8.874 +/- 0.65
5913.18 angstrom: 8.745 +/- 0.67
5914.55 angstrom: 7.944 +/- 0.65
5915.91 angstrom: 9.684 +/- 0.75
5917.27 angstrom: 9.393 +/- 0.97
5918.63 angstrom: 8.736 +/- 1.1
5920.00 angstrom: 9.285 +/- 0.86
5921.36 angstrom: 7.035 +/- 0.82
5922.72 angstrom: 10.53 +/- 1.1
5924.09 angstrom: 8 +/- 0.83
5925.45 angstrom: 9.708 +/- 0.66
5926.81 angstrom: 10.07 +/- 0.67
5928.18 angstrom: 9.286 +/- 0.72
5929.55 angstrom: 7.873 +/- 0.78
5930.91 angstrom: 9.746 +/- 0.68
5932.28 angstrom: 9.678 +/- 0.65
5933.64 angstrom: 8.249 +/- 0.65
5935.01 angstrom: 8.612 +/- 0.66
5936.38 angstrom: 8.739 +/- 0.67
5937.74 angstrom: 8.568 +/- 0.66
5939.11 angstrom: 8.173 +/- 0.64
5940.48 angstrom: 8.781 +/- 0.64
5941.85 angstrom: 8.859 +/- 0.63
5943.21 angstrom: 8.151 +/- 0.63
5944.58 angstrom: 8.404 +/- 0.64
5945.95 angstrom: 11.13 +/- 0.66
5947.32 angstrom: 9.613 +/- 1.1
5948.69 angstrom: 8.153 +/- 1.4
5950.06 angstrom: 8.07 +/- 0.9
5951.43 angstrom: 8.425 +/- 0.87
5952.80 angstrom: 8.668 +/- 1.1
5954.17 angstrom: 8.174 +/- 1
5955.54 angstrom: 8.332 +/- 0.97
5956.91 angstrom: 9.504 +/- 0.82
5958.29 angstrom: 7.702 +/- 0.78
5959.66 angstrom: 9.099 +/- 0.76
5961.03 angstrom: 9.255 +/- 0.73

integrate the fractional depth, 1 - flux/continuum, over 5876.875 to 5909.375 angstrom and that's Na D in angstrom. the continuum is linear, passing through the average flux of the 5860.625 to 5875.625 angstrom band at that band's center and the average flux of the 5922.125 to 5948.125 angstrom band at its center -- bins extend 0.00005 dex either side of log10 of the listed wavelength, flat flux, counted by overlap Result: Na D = 3.2 angstrom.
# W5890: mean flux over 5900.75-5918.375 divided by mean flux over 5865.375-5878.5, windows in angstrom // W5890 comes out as 0.7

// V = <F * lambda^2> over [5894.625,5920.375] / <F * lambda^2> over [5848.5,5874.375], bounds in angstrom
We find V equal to 0.92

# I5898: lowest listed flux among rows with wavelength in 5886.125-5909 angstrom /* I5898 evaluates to 7.624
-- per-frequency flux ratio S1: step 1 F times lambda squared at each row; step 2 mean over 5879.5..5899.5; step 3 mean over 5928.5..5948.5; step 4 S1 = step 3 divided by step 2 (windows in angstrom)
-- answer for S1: 1.03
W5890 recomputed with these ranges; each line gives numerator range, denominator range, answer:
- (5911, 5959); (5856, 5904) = 0.89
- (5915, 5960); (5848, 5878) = 0.85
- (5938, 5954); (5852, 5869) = 0.96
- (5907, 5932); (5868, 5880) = 0.71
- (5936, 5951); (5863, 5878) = 0.75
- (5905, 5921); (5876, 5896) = 0.91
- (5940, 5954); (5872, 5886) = 0.75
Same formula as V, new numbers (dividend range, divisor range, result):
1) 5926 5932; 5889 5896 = 1.12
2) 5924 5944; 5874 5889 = 0.81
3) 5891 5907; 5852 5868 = 0.98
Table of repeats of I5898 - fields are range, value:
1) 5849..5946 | 7.035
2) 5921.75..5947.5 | 7.873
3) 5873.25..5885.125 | 8.773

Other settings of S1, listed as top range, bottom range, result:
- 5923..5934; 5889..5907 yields 1.06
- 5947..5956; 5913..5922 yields 0.98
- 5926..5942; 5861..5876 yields 0.83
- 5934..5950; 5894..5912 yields 1.02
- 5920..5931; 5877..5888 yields 0.91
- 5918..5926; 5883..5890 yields 1.03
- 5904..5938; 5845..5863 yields 1.00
